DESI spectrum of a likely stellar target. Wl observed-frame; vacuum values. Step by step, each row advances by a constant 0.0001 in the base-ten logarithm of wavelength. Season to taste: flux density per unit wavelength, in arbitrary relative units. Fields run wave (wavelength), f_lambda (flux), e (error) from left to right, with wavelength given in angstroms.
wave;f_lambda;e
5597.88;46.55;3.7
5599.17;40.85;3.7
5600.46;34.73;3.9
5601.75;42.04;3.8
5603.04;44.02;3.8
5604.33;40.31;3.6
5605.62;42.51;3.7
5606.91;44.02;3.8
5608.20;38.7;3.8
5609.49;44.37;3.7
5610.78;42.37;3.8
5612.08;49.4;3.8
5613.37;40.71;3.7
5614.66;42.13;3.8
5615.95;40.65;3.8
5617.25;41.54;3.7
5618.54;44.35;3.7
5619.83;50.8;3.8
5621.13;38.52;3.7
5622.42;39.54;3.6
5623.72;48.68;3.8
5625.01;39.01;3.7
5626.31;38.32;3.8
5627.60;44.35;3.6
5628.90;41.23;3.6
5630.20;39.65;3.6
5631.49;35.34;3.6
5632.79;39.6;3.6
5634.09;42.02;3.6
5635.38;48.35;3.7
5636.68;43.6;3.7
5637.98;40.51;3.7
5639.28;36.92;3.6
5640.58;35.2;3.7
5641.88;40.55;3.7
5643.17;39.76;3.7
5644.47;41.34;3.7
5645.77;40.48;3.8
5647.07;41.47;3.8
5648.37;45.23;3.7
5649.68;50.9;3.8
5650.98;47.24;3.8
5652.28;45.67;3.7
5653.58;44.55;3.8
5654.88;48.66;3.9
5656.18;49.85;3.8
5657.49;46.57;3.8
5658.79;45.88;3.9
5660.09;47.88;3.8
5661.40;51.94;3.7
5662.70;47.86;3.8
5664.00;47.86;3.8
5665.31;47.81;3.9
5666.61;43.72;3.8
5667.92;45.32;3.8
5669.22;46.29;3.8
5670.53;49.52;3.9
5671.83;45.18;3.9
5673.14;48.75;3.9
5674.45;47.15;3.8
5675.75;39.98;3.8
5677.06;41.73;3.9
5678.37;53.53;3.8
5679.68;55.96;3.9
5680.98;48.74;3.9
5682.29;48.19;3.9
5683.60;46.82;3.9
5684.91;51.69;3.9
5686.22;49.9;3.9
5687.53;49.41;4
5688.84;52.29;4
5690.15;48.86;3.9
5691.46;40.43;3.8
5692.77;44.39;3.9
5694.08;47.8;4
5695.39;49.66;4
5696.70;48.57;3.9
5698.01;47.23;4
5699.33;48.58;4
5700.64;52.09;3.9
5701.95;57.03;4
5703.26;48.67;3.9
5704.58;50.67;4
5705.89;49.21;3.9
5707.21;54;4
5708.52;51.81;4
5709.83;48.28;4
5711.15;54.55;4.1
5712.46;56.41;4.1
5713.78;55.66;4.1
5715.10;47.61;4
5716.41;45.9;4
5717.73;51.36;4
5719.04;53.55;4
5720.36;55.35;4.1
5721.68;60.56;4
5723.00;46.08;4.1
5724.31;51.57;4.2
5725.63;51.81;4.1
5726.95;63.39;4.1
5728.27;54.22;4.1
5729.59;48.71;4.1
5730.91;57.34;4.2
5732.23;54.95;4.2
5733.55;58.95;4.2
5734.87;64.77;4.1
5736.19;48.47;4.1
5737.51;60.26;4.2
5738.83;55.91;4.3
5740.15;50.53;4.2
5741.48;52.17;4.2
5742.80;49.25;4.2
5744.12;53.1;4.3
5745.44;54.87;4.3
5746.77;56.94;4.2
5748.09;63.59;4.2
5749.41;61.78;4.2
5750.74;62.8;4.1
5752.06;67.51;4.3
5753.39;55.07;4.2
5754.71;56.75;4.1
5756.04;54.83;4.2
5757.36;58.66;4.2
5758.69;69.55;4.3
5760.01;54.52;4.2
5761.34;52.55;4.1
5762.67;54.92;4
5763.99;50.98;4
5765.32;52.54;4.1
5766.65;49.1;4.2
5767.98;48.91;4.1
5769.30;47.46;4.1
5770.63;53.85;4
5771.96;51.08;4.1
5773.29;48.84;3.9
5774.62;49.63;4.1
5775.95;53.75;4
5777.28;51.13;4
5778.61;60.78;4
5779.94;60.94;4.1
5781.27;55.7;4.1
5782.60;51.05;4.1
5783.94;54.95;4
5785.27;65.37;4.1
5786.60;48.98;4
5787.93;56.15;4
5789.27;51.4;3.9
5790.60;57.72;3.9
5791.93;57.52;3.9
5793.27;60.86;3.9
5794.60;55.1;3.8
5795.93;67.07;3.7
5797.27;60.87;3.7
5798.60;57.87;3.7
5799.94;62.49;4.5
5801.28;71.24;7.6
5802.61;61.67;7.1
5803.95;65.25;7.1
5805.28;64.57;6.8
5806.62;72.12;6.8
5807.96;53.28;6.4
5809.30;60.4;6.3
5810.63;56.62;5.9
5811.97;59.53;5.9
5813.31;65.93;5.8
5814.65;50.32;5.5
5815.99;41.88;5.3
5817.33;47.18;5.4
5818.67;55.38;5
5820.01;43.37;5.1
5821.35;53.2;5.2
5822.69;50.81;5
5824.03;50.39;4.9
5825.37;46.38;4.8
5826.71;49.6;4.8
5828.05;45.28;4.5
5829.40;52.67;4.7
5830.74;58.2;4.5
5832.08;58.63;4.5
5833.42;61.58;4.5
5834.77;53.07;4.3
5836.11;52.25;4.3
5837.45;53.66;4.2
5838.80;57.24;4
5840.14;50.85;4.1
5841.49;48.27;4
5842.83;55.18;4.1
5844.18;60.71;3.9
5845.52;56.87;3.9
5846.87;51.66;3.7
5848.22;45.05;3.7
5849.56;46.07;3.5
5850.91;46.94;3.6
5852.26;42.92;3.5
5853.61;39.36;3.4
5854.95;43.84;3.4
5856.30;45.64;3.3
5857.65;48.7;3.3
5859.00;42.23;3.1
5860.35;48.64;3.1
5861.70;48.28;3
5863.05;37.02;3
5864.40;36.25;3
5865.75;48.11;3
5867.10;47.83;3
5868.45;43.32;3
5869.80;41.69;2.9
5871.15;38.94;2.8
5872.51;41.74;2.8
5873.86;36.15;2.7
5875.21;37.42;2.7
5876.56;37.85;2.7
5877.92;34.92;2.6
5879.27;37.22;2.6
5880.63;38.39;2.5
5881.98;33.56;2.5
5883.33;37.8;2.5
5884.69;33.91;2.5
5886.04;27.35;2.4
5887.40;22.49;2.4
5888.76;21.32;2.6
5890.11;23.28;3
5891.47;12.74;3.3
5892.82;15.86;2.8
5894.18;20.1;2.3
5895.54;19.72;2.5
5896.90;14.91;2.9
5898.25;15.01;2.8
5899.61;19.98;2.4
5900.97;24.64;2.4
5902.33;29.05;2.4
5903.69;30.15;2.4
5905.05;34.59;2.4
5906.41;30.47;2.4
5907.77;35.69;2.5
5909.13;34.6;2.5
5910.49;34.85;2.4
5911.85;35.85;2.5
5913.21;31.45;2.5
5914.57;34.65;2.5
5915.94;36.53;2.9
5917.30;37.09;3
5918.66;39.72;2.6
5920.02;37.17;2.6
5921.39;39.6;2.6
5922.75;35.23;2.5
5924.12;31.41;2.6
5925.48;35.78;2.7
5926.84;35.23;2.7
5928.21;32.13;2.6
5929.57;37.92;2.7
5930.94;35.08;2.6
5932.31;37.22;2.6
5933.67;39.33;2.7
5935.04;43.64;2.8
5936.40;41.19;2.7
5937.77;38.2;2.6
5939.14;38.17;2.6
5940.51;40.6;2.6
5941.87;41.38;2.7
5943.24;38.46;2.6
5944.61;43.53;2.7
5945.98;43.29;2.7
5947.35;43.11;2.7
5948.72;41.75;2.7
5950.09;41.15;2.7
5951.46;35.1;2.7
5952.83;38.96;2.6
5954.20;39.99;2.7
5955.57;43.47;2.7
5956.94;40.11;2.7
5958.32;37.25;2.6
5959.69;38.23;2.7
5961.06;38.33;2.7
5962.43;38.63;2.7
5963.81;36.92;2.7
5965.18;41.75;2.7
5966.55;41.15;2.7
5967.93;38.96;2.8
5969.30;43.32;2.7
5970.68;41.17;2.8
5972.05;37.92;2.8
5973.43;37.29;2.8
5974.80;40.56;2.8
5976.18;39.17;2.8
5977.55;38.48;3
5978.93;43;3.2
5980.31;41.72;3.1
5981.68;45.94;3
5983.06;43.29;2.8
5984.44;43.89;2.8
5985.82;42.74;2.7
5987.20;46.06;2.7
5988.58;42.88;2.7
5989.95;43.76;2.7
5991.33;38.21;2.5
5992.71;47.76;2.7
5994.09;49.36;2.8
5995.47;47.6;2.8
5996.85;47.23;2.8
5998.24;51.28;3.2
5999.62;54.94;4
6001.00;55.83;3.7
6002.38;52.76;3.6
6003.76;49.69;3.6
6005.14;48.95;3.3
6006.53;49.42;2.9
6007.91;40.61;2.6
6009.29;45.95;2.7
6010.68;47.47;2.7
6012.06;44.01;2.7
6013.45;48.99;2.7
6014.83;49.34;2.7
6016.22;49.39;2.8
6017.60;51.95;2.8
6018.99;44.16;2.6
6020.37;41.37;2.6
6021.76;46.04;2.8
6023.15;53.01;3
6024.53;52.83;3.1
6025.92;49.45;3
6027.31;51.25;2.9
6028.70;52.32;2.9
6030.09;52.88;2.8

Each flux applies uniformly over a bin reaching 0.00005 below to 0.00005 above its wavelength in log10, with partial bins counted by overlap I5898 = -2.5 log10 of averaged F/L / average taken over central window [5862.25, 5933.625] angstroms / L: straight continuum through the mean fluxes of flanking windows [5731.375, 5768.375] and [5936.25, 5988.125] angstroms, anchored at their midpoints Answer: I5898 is 0.35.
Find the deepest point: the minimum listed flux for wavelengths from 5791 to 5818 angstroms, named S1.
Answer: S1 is 41.88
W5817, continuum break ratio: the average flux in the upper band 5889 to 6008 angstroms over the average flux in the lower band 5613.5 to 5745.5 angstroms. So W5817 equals 0.79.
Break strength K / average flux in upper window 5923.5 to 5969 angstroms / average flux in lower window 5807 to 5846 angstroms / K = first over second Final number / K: 0.73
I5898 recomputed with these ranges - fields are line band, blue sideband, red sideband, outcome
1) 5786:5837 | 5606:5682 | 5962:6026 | -0.25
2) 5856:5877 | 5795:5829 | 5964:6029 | 0.25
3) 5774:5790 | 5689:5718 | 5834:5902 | -0.23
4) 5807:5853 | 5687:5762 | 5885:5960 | -0.22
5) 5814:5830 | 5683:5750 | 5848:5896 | -0.17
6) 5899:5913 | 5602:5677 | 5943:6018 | 0.37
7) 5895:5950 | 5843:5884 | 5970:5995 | 0.23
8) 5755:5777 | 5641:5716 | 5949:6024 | -0.14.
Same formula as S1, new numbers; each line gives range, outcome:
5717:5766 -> 46.08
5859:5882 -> 33.56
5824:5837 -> 45.28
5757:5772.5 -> 47.46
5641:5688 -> 39.76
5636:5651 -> 35.2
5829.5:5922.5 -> 12.74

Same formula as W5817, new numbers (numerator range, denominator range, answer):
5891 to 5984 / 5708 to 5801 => 0.65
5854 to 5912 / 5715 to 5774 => 0.61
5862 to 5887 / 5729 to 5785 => 0.69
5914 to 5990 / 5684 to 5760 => 0.74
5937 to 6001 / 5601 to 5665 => 0.97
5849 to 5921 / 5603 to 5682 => 0.78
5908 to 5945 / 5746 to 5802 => 0.66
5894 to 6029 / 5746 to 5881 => 0.77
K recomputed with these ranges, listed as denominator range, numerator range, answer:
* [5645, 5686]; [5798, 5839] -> 1.18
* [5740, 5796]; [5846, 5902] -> 0.64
